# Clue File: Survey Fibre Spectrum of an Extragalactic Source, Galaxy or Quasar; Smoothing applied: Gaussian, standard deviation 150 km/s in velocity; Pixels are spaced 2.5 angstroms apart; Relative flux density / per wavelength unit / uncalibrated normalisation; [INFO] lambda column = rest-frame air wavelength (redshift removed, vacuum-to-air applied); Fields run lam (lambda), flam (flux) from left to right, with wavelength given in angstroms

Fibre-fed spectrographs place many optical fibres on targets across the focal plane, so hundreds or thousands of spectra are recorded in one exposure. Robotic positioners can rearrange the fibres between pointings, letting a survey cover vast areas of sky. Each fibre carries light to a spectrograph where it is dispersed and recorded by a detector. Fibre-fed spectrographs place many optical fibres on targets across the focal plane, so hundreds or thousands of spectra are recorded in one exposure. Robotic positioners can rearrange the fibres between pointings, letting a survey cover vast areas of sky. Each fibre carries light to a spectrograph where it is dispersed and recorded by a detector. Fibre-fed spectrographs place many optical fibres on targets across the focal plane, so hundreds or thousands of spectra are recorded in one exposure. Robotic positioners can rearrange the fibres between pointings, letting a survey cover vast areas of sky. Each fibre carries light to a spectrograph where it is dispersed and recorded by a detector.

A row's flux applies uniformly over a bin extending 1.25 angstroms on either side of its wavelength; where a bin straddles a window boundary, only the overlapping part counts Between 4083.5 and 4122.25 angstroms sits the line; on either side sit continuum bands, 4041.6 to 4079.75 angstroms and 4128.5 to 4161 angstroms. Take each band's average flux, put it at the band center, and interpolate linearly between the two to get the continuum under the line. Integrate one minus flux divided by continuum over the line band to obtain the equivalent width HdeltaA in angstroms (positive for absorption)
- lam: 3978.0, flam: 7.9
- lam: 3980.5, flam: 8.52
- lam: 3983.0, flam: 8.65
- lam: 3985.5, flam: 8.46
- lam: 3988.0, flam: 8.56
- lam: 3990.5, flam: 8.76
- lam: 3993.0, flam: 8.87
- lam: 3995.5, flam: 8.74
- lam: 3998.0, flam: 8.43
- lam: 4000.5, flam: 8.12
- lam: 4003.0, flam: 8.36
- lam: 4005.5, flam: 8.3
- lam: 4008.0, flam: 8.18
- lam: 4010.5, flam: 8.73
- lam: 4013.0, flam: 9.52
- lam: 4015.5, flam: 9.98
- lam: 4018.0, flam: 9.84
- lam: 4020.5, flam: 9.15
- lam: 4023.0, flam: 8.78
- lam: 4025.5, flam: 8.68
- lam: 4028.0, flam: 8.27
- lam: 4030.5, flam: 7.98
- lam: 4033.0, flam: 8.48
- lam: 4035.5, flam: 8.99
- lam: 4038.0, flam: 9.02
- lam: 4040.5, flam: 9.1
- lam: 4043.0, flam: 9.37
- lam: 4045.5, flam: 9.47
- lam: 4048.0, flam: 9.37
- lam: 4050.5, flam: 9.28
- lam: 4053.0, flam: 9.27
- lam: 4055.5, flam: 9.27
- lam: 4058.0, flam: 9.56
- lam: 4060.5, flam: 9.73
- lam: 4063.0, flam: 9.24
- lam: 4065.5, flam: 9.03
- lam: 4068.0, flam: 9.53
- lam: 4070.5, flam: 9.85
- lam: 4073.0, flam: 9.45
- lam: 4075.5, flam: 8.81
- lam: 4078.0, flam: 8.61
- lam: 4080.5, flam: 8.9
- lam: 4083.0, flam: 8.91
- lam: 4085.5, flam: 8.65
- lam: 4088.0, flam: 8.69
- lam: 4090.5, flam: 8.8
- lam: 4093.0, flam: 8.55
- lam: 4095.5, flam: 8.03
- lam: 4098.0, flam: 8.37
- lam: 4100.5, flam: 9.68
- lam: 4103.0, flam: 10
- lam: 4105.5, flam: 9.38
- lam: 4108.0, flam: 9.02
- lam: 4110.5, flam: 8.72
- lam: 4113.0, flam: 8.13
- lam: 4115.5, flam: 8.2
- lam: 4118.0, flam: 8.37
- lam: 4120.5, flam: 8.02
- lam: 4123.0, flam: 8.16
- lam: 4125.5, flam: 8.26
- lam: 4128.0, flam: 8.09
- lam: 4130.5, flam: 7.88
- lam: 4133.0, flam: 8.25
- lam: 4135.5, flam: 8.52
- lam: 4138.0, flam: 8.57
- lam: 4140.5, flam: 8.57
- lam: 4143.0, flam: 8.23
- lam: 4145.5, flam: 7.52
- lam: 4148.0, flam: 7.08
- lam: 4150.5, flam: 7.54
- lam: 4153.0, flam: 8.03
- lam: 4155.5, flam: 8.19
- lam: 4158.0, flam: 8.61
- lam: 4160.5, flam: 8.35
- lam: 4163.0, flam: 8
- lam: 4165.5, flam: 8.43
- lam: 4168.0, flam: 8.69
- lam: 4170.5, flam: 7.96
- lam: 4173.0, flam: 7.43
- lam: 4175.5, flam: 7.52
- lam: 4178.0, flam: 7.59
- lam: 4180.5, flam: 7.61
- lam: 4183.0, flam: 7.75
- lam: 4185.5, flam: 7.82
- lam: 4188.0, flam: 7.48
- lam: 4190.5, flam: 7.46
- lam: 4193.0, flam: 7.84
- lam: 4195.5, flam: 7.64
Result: 0.0 angstroms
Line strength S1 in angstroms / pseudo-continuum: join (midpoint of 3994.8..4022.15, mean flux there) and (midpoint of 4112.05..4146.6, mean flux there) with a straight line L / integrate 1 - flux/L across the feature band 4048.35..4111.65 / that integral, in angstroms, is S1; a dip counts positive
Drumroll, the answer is -4.71 angstroms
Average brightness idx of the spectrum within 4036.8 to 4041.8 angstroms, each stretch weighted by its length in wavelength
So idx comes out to 9.06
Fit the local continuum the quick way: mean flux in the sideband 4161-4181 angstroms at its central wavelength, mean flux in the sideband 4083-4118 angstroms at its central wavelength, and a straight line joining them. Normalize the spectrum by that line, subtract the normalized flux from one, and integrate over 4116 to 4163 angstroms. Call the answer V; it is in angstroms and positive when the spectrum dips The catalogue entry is 1.0 angstroms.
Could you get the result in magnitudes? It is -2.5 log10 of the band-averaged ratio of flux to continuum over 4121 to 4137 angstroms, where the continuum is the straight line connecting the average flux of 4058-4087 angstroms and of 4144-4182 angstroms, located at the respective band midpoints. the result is 0.02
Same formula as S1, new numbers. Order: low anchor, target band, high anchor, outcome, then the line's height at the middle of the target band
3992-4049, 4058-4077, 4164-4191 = -1.86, 8.54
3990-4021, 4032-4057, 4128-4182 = -1.58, 8.63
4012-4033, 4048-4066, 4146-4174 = -1.26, 8.74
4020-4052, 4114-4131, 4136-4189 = 0.23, 8.26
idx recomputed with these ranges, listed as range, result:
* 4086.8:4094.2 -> 8.68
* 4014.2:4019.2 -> 9.91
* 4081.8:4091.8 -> 8.76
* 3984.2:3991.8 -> 8.6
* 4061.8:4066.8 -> 9.14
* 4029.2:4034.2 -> 8.23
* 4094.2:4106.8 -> 9.09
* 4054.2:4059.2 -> 9.41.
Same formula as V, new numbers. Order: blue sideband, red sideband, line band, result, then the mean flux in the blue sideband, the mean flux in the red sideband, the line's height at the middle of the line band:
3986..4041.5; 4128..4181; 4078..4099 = -0.6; 8.76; 8.03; 8.37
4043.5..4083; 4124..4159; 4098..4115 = -0.8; 9.28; 8.09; 8.62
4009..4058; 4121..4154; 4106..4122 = -0.3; 9.09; 8.05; 8.29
